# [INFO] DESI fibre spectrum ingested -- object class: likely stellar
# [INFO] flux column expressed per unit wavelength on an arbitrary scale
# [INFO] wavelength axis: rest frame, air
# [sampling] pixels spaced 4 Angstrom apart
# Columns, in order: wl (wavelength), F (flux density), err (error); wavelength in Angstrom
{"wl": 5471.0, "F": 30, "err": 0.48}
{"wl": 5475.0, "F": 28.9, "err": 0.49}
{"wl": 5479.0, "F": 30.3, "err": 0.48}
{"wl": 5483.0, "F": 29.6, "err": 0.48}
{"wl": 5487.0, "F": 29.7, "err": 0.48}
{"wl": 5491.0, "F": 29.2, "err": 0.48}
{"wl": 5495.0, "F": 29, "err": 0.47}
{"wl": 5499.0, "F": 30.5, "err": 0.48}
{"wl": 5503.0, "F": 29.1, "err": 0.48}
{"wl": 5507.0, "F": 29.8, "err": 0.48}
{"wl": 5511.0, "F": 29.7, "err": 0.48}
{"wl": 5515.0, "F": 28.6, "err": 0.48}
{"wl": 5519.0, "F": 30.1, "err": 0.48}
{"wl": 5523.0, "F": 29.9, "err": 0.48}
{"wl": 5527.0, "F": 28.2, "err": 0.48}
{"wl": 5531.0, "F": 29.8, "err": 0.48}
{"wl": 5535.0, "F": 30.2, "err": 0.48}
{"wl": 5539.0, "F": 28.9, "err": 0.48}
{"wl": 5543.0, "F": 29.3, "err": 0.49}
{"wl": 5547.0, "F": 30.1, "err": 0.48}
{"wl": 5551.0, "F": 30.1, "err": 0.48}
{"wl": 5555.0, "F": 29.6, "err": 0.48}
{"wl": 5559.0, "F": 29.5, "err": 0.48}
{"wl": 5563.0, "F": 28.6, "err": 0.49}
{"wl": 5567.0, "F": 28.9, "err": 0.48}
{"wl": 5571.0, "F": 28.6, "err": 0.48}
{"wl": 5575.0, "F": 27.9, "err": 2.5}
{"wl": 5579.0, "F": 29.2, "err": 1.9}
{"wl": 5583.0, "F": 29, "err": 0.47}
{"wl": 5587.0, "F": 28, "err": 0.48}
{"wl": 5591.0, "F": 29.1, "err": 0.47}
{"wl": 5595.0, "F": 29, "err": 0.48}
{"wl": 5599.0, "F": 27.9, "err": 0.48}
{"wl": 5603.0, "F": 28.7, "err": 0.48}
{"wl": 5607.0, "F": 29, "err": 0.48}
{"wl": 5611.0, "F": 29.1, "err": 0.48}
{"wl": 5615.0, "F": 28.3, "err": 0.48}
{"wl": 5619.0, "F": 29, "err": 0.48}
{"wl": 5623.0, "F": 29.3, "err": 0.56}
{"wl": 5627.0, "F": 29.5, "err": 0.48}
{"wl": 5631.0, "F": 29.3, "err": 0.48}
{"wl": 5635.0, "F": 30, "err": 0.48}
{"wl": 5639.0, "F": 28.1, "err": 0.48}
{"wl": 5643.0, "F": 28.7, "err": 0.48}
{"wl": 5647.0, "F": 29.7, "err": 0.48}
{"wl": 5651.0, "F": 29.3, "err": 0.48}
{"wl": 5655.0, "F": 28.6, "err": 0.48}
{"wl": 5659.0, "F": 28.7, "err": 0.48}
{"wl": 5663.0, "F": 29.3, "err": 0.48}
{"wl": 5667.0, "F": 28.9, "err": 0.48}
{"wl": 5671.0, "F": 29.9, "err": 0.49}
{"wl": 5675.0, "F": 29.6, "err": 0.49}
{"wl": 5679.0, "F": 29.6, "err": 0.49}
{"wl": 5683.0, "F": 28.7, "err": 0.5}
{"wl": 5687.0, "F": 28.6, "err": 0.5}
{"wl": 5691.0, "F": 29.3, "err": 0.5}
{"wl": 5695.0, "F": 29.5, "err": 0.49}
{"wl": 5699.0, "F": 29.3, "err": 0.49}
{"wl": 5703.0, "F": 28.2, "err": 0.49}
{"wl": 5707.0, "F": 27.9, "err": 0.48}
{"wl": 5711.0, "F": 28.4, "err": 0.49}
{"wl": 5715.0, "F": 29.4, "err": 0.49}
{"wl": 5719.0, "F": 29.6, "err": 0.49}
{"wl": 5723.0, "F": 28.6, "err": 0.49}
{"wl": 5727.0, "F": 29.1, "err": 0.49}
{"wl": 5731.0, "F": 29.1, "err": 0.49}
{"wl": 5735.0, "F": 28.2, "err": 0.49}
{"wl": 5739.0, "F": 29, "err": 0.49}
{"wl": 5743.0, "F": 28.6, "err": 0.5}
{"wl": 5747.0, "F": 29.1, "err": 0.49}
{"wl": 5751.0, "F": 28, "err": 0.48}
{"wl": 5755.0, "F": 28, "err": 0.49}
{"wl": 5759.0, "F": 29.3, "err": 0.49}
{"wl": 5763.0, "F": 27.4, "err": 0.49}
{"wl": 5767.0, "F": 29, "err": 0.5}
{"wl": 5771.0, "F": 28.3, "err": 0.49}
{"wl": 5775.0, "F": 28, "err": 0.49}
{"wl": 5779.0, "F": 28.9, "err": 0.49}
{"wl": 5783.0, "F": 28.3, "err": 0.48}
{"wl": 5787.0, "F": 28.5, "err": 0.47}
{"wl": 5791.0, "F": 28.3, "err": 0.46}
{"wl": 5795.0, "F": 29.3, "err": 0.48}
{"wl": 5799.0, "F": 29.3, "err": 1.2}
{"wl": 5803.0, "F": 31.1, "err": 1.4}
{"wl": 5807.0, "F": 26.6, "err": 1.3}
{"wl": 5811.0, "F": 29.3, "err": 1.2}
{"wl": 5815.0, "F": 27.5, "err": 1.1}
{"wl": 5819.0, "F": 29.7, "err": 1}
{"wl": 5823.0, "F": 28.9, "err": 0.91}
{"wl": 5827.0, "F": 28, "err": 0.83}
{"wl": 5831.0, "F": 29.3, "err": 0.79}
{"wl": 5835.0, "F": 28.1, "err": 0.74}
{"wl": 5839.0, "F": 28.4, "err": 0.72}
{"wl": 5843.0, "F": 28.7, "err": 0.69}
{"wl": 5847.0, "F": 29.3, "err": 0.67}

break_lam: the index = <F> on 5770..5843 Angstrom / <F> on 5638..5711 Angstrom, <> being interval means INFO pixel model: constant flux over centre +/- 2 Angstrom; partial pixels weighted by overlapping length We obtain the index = 0.99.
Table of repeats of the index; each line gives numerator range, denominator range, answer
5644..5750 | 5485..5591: 0.99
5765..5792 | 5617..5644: 0.98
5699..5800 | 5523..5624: 0.99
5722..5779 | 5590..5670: 0.99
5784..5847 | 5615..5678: 0.99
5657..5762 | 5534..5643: 1.00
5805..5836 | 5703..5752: 0.99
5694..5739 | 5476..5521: 0.97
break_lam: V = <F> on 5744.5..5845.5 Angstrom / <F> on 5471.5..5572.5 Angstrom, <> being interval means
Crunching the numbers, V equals 0.97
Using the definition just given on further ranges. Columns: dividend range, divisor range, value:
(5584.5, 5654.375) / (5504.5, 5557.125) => 0.98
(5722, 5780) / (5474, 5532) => 0.97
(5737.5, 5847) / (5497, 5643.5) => 0.98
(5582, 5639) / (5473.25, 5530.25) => 0.98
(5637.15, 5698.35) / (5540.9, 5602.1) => 1.00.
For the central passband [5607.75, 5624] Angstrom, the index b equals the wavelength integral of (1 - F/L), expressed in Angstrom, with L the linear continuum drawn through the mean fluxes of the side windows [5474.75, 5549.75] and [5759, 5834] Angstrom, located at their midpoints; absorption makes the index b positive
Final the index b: 0.2 Angstrom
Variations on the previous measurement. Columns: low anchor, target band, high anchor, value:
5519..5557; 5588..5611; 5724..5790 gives 0.44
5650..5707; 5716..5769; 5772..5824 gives 0.33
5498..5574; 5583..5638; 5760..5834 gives 0.51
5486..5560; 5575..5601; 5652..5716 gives 0.60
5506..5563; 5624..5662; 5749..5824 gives 0.02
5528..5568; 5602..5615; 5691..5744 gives 0.18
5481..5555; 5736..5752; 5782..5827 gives 0.14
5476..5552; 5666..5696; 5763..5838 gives -0.24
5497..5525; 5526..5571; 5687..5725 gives 0.23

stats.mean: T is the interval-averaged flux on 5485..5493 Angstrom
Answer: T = 29.4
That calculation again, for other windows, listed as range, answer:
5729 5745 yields 28.7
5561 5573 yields 28.7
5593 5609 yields 28.6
